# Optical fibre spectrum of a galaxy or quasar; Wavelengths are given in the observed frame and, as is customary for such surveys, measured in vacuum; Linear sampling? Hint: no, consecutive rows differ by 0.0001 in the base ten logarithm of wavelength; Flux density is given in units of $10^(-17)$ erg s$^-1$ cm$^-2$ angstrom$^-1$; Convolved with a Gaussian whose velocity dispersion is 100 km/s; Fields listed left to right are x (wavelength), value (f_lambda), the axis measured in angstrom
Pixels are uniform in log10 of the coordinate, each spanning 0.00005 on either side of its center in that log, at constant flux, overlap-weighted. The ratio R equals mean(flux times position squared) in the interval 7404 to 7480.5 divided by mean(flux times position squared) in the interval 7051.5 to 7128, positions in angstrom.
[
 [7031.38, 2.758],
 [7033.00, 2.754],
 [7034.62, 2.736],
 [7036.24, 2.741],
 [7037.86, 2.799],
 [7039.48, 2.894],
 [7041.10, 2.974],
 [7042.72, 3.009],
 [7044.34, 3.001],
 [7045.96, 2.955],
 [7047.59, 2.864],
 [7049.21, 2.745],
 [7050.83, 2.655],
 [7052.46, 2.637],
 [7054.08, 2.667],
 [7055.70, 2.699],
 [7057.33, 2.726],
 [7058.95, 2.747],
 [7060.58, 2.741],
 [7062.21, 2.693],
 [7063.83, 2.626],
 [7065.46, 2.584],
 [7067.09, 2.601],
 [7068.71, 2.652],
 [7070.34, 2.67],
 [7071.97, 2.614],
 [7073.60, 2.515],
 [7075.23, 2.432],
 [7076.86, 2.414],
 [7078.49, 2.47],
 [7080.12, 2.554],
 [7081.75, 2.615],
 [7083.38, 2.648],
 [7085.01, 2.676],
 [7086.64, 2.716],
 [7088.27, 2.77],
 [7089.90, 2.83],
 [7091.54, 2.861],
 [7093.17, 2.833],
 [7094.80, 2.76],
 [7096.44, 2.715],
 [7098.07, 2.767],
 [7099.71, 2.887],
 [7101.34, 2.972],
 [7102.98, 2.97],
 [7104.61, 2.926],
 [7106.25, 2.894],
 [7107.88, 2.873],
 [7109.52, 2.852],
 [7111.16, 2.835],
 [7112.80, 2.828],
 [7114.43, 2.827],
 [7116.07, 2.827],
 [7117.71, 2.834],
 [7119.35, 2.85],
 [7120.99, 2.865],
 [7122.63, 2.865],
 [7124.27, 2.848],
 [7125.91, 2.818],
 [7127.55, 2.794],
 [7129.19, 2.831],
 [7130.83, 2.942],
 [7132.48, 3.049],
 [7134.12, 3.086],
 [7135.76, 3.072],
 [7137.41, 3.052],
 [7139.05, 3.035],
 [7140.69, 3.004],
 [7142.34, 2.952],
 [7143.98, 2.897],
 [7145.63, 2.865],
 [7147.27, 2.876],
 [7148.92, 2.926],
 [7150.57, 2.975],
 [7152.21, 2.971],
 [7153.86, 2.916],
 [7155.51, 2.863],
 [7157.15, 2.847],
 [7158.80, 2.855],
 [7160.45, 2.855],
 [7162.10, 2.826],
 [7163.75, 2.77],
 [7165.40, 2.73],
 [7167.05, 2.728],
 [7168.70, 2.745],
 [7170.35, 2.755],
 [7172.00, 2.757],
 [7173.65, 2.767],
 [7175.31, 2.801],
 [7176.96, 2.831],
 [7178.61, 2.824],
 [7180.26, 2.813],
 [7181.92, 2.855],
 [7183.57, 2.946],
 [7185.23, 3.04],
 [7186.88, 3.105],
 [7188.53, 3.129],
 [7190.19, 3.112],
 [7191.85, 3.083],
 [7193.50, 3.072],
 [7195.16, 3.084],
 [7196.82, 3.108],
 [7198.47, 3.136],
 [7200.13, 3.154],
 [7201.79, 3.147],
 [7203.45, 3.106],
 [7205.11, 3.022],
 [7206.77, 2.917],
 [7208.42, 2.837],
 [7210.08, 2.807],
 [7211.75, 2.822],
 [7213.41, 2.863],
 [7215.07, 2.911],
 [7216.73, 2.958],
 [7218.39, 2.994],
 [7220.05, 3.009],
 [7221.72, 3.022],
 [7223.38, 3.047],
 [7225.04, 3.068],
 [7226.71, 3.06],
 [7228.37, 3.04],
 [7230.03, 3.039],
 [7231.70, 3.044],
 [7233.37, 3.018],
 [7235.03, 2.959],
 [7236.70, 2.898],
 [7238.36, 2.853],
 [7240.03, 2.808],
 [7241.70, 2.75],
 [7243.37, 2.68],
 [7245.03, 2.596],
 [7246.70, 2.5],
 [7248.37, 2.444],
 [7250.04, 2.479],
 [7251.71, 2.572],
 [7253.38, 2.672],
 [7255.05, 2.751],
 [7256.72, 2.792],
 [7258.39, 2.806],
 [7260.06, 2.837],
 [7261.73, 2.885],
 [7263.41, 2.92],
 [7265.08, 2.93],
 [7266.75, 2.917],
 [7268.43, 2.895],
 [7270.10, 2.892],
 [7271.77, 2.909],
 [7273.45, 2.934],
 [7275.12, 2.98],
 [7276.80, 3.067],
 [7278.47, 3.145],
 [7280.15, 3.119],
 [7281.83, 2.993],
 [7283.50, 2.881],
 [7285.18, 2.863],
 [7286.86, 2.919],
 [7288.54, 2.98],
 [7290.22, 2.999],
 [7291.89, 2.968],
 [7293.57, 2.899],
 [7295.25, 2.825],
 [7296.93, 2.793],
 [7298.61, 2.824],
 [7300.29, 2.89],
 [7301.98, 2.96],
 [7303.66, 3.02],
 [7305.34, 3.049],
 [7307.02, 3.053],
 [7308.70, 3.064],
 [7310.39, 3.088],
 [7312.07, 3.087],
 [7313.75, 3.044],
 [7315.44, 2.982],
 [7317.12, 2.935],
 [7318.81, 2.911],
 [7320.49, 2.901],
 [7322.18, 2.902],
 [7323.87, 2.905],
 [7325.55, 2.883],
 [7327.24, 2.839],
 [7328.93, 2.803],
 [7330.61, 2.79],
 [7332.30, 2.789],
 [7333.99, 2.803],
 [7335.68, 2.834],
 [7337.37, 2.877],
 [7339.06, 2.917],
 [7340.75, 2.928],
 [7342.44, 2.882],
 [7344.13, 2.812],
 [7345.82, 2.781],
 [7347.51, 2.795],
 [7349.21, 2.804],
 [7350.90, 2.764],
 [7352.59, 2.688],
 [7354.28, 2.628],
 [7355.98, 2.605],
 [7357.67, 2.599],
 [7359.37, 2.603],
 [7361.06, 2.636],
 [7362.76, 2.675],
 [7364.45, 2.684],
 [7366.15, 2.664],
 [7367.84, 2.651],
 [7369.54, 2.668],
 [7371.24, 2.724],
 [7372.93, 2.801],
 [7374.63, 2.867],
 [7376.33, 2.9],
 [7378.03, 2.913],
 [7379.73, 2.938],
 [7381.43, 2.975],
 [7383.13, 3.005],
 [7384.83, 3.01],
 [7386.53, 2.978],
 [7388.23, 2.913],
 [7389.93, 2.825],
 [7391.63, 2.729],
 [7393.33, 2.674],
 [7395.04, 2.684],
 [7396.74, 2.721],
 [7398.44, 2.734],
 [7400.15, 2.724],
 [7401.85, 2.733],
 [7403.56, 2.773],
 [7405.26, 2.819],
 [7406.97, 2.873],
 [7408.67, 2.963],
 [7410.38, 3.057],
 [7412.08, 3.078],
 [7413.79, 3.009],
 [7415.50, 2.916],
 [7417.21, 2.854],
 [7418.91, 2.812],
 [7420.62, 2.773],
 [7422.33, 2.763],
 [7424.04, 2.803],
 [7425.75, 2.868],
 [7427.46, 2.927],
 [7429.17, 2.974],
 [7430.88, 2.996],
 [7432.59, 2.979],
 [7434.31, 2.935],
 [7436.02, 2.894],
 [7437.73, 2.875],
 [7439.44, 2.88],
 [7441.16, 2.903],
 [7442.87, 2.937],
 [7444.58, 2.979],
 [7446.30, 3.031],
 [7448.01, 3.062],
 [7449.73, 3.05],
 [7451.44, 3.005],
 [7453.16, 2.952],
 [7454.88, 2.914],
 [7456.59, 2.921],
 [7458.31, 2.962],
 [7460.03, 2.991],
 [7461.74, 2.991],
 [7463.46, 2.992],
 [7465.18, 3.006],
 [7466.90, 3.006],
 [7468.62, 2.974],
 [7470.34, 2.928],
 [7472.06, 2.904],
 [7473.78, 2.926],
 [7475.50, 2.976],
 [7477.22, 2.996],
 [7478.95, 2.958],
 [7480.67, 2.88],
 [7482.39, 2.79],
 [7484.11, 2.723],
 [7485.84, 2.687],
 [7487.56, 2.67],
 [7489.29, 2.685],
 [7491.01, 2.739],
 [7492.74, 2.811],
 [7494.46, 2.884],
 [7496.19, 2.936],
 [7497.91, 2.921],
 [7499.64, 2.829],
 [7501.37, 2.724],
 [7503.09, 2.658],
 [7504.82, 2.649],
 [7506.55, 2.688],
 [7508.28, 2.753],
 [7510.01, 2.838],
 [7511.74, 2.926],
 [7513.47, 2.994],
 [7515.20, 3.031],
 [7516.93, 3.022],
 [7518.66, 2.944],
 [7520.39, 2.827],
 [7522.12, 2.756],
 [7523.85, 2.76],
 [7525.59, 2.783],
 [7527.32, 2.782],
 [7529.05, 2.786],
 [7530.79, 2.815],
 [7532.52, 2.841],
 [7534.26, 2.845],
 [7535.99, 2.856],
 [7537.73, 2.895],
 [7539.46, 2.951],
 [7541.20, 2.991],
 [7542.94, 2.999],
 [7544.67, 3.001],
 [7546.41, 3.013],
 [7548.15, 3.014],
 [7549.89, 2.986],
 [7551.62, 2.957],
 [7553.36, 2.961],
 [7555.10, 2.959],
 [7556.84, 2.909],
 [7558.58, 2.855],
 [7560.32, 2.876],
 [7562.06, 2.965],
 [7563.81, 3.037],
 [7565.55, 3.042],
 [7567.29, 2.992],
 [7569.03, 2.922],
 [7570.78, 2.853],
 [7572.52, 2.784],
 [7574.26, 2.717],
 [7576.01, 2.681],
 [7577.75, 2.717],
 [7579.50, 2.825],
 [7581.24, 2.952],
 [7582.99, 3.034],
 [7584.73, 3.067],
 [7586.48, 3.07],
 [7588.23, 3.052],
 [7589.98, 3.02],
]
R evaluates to 1.2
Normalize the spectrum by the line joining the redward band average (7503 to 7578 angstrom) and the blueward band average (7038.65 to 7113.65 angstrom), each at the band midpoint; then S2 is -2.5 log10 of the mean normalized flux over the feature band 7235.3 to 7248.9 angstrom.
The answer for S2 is 0.03 mag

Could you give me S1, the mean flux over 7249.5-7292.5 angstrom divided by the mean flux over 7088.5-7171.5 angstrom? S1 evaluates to 1.01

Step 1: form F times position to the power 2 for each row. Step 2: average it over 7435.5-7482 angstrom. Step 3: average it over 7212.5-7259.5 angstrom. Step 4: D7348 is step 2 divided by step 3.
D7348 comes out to 1.11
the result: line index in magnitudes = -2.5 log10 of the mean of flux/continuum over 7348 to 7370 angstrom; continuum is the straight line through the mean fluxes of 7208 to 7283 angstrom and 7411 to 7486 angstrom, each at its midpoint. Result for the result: 0.09 mag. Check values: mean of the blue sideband 2.88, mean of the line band 2.67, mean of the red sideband 2.93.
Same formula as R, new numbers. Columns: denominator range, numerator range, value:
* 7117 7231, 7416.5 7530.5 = 1.06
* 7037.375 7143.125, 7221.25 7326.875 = 1.09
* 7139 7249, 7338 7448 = 1.03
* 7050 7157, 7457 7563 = 1.15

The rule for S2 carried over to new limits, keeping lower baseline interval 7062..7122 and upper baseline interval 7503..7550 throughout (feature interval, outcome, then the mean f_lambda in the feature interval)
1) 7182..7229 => -0.092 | 3.02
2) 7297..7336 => -0.045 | 2.93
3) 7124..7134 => -0.057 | 2.9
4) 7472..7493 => 0.014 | 2.82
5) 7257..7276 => -0.040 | 2.9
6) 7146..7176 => -0.028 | 2.83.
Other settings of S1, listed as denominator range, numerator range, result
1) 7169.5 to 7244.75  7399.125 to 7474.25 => 0.99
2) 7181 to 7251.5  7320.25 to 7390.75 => 0.96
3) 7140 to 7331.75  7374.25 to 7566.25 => 0.99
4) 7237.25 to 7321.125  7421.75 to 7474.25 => 1.02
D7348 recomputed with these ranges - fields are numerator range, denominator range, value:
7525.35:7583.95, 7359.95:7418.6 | 1.07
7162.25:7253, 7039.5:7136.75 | 1.08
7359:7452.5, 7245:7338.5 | 1.02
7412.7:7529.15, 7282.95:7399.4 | 1.05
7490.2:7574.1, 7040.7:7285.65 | 1.12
